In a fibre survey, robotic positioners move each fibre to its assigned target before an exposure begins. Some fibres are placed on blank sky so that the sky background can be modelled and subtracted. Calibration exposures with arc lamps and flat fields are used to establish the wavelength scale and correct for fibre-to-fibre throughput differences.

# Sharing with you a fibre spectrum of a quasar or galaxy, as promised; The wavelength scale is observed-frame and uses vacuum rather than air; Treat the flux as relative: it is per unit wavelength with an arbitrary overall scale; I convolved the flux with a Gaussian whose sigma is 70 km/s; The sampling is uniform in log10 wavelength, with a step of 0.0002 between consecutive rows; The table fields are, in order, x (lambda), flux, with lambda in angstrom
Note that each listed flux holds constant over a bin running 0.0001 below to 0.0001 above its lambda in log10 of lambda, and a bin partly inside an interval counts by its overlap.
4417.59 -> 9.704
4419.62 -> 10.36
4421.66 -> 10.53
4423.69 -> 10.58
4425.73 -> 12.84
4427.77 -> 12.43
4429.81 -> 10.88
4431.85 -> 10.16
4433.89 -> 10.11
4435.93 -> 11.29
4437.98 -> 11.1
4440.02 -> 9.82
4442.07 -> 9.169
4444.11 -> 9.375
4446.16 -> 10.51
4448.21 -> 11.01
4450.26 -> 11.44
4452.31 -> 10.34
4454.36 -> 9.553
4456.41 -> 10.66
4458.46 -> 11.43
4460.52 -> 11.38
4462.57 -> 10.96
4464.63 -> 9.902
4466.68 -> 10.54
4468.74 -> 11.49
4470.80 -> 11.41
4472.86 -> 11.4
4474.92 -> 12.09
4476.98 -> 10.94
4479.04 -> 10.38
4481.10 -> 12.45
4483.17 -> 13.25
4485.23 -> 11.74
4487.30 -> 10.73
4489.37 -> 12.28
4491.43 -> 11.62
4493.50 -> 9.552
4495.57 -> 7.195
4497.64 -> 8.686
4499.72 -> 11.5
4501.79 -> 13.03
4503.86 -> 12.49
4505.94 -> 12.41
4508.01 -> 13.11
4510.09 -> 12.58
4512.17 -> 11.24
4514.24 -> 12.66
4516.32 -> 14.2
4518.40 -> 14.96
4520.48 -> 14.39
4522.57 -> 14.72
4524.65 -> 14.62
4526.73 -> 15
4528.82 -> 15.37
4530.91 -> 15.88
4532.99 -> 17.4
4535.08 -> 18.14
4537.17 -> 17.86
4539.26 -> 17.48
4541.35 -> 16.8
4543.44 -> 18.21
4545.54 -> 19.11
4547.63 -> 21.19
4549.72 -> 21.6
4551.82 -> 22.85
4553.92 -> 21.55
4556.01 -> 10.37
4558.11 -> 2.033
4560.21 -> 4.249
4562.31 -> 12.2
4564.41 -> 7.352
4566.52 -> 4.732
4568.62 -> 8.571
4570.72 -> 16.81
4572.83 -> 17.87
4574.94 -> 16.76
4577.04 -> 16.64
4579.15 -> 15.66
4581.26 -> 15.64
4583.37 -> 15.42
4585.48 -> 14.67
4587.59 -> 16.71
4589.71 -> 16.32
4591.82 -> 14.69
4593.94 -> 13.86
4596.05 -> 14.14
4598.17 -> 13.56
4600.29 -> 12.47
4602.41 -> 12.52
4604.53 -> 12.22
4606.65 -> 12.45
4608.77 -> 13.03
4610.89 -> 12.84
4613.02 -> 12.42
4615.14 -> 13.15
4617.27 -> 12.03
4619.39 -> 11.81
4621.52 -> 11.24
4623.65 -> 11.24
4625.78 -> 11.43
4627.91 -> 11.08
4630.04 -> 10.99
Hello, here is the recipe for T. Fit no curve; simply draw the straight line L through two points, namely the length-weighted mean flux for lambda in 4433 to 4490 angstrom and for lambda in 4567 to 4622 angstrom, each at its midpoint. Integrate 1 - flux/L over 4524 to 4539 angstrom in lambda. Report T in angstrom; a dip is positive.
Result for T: -4.69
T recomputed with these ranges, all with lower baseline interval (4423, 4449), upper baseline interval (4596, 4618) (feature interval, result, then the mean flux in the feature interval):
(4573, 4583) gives -3.1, 16.3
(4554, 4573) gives 4.1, 9.59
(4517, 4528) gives -2.8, 14.7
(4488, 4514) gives 0.3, 11.3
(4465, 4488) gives -0.5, 11.5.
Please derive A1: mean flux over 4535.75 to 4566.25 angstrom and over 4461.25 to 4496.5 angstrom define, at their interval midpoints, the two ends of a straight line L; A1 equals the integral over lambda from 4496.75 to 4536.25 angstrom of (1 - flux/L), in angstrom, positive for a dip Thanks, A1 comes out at -2.1 angstrom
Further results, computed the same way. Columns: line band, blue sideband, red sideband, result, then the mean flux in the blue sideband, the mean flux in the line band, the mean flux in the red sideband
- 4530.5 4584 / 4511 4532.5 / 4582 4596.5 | -1.1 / 14.4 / 15.1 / 15.2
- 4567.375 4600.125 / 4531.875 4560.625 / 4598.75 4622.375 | -2.0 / 16.6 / 15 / 12.4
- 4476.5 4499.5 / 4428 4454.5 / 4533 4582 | 2.7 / 10.5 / 10.8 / 15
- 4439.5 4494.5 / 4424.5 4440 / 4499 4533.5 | 5.9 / 11.2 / 11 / 13.8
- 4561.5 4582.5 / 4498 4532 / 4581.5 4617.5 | 0.7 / 13.5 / 13.3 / 13.8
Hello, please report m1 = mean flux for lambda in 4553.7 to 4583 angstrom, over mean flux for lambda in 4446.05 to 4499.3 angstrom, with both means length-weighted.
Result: 1.1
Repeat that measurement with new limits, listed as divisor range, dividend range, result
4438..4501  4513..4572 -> 1.36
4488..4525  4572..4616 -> 1.18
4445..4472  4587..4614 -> 1.26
